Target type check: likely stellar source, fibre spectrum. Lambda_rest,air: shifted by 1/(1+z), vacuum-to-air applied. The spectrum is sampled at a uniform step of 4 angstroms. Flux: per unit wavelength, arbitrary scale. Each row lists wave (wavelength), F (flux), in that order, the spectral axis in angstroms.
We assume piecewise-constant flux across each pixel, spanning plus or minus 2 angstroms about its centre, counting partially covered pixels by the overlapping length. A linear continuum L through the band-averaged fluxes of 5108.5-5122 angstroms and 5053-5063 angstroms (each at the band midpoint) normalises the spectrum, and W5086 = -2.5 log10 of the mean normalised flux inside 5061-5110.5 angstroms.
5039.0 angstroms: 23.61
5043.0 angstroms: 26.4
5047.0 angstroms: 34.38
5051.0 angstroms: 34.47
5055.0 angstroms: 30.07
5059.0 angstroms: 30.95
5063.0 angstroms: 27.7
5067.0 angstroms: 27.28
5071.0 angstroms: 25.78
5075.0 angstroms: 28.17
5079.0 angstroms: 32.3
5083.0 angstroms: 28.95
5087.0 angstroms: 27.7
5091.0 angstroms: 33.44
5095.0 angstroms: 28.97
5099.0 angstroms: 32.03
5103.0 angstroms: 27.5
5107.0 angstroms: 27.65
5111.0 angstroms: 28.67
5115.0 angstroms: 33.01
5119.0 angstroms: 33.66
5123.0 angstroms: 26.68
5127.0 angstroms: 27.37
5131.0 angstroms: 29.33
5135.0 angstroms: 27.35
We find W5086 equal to 0.060 mag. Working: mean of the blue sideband 29.9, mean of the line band 28.9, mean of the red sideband 31.2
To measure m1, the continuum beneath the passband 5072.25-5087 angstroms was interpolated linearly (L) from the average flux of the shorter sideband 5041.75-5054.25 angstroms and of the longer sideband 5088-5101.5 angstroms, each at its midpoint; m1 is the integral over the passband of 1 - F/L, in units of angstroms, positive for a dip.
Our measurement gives 0.9 angstroms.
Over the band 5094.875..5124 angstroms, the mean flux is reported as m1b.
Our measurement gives 29.9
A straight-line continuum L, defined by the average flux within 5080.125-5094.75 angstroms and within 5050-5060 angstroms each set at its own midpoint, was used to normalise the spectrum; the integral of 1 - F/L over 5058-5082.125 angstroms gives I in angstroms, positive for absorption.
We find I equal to 1.8 angstroms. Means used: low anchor 31.7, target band 28.6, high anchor 30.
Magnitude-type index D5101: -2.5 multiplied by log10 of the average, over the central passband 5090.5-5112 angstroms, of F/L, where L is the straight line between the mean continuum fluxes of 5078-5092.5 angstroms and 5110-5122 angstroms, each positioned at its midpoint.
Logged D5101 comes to 0.054 mag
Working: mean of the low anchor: 30.4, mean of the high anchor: 31.6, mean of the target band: 29.5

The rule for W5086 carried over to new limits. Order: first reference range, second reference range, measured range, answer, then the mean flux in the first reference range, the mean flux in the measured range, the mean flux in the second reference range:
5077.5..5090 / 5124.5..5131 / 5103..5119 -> -0.05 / 29.8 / 30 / 27.9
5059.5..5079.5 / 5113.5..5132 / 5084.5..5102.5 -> -0.05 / 28.1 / 30.2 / 30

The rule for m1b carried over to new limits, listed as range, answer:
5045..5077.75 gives 29.9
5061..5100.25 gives 29.2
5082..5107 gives 29.6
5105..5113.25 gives 28.3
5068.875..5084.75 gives 28.8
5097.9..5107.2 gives 29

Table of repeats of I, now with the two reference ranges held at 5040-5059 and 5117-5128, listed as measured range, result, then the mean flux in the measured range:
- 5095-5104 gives 0.0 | 29.8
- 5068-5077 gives 1.0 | 27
